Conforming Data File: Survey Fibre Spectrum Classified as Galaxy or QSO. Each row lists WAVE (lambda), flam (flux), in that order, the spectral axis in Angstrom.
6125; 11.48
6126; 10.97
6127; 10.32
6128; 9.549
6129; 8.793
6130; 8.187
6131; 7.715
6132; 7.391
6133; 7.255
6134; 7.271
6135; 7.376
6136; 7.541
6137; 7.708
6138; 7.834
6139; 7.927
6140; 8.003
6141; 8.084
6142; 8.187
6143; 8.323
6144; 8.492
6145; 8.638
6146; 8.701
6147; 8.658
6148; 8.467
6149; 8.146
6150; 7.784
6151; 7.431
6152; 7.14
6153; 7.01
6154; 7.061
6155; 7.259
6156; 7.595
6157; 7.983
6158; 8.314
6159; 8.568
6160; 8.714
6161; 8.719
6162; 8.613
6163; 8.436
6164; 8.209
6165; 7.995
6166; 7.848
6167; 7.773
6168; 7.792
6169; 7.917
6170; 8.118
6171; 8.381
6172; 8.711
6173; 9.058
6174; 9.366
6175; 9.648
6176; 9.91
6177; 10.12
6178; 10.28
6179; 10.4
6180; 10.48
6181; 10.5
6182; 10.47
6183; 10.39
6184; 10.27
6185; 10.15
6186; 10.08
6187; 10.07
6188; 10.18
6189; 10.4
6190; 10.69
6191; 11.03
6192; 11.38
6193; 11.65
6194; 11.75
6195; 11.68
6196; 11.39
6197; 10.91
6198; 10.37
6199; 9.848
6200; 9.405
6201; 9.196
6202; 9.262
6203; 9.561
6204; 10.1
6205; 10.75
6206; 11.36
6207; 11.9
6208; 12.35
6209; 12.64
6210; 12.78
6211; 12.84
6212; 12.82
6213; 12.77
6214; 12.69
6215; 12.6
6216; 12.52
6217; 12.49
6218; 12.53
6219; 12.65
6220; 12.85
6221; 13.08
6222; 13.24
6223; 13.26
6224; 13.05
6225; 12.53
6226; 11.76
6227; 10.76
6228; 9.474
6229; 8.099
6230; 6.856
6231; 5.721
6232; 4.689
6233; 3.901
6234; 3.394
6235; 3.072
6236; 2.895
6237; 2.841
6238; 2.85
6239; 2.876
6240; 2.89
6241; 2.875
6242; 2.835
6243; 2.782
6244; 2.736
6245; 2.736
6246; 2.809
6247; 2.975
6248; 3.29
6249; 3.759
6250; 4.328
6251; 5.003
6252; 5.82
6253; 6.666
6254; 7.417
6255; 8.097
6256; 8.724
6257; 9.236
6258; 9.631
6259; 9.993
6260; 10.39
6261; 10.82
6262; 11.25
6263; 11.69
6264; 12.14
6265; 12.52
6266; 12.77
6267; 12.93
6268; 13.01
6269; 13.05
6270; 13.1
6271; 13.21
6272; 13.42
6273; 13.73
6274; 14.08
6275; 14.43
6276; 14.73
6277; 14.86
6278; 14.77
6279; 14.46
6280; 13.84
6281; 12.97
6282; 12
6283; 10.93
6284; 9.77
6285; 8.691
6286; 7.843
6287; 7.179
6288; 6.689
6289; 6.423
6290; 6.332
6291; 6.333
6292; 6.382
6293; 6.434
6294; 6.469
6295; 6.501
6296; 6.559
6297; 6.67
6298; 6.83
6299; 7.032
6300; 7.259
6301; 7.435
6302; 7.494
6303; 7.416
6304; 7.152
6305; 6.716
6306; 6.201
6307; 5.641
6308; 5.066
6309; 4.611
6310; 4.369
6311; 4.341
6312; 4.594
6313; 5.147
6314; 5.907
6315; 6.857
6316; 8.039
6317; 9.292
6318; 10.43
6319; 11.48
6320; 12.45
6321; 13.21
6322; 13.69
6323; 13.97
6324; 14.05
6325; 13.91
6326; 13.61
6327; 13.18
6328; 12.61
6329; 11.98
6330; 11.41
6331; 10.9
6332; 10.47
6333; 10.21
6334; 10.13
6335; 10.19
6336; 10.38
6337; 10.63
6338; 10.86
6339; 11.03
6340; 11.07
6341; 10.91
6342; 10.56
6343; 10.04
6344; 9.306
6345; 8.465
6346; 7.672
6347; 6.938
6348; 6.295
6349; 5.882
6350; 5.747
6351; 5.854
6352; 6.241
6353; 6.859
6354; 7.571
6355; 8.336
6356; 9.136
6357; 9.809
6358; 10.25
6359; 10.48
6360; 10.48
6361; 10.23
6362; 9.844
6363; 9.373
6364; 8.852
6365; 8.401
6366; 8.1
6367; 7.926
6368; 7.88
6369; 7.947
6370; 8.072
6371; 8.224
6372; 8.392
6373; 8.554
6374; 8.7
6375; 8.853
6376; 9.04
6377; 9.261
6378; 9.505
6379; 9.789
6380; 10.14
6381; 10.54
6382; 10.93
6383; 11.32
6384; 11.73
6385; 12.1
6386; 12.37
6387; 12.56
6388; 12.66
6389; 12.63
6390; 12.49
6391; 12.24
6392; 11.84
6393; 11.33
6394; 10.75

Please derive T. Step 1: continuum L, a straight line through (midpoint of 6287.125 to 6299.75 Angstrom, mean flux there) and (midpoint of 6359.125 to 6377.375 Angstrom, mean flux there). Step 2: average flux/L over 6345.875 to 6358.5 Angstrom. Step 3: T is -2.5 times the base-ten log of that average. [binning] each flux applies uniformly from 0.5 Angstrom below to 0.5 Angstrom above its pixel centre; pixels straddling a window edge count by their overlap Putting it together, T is 0.13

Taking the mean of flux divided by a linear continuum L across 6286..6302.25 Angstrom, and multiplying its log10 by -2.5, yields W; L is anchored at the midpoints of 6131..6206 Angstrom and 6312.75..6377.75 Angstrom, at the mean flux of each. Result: 0.36 mag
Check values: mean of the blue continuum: 9.04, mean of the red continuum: 9.58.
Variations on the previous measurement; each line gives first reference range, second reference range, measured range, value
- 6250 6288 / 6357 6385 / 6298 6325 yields 0.26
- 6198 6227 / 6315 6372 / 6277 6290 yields 0.03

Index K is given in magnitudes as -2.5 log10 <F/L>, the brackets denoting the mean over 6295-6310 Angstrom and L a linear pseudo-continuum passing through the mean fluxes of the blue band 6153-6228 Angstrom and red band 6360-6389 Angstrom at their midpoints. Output 0.47 mag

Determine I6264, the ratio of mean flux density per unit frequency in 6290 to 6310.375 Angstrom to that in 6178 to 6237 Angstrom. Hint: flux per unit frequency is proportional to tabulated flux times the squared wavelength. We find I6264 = 0.6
